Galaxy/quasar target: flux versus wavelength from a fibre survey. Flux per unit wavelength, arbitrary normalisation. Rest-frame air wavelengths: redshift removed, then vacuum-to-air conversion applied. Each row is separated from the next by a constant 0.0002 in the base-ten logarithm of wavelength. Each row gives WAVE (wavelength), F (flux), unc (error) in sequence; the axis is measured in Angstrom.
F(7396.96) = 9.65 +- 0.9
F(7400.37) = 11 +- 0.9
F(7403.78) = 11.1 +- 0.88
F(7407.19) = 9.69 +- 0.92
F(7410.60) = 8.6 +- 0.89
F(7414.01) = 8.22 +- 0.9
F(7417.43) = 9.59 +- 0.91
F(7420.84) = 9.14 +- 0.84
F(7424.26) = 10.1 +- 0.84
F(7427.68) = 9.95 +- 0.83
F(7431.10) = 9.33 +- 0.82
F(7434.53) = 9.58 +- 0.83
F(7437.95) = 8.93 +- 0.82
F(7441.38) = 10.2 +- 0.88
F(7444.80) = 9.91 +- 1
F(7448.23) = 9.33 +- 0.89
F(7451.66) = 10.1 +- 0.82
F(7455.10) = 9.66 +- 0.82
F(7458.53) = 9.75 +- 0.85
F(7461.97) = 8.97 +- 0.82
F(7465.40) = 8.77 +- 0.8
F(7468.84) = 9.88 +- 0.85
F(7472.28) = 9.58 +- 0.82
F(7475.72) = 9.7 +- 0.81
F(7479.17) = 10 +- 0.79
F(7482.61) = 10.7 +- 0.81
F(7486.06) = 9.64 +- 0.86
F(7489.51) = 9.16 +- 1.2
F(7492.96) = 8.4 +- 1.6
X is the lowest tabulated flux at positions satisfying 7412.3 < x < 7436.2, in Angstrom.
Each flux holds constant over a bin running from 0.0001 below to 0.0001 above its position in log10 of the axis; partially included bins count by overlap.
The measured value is 8.22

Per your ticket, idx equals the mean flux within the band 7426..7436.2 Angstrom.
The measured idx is 9.61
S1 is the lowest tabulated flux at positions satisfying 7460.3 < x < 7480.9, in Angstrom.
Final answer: 8.77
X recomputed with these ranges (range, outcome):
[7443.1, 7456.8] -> 9.33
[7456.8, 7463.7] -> 8.97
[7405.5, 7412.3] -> 8.6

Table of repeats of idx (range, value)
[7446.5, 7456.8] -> 9.69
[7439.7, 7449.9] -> 9.82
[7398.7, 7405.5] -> 11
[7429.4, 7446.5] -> 9.59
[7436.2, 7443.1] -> 9.58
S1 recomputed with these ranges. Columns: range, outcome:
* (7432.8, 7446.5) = 8.93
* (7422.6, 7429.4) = 9.95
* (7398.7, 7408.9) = 9.69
